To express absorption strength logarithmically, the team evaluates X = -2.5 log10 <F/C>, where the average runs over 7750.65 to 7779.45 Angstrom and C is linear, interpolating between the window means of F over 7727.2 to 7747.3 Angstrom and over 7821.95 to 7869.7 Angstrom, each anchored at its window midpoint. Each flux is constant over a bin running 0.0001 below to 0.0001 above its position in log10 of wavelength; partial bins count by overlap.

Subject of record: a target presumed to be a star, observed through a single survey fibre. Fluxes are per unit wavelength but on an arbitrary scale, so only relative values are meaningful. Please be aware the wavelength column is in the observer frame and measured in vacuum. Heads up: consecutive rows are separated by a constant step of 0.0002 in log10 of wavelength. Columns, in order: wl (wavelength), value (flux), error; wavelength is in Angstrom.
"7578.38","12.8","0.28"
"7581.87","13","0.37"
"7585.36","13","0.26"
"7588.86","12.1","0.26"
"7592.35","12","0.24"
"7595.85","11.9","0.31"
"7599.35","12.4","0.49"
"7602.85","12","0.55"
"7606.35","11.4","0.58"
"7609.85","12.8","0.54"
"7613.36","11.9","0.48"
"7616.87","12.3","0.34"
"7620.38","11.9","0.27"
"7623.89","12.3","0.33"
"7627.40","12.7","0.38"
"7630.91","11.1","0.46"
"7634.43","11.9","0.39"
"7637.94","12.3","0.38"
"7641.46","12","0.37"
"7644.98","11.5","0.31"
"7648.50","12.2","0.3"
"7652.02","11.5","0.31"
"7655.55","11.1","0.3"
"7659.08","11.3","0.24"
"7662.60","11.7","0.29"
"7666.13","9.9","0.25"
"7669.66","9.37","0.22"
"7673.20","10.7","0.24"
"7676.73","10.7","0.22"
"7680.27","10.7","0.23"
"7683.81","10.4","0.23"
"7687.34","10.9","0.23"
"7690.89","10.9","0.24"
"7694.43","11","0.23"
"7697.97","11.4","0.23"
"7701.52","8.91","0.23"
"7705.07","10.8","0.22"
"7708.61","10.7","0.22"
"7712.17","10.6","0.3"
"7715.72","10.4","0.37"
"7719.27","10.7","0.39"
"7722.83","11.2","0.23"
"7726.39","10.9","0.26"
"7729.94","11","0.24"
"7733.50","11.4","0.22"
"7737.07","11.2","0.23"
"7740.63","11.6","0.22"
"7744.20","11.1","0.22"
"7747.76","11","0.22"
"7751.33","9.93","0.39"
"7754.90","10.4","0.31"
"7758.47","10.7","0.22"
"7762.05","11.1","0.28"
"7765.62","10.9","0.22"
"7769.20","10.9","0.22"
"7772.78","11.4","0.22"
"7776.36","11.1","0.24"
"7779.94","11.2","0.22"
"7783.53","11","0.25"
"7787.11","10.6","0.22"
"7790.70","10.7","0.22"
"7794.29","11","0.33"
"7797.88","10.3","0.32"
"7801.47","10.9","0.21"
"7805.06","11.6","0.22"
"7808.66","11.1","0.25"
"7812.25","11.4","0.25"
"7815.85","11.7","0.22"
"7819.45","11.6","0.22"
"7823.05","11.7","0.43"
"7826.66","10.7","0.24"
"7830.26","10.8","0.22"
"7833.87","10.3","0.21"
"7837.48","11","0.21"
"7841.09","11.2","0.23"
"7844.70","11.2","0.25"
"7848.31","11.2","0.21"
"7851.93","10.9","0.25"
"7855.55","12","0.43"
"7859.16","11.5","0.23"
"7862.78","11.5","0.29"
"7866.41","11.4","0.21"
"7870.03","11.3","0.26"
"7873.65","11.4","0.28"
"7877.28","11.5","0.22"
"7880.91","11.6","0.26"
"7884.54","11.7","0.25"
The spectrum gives 0.04 mag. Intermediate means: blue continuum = 11.2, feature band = 10.9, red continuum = 11.2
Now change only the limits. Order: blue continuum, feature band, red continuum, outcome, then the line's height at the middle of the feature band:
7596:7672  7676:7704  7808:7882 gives 0.09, 11.6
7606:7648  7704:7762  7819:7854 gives 0.07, 11.5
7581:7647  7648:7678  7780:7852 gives 0.09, 11.9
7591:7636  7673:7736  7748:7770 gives 0.04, 11.2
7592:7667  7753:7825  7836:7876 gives 0.04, 11.5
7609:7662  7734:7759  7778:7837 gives 0.05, 11.3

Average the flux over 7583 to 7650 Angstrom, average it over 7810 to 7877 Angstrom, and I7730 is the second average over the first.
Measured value 0.9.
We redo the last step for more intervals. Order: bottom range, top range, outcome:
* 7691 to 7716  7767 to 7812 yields 1.04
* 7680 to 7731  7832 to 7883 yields 1.06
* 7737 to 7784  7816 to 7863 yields 1.02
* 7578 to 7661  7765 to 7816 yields 0.92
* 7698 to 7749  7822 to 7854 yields 1.01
